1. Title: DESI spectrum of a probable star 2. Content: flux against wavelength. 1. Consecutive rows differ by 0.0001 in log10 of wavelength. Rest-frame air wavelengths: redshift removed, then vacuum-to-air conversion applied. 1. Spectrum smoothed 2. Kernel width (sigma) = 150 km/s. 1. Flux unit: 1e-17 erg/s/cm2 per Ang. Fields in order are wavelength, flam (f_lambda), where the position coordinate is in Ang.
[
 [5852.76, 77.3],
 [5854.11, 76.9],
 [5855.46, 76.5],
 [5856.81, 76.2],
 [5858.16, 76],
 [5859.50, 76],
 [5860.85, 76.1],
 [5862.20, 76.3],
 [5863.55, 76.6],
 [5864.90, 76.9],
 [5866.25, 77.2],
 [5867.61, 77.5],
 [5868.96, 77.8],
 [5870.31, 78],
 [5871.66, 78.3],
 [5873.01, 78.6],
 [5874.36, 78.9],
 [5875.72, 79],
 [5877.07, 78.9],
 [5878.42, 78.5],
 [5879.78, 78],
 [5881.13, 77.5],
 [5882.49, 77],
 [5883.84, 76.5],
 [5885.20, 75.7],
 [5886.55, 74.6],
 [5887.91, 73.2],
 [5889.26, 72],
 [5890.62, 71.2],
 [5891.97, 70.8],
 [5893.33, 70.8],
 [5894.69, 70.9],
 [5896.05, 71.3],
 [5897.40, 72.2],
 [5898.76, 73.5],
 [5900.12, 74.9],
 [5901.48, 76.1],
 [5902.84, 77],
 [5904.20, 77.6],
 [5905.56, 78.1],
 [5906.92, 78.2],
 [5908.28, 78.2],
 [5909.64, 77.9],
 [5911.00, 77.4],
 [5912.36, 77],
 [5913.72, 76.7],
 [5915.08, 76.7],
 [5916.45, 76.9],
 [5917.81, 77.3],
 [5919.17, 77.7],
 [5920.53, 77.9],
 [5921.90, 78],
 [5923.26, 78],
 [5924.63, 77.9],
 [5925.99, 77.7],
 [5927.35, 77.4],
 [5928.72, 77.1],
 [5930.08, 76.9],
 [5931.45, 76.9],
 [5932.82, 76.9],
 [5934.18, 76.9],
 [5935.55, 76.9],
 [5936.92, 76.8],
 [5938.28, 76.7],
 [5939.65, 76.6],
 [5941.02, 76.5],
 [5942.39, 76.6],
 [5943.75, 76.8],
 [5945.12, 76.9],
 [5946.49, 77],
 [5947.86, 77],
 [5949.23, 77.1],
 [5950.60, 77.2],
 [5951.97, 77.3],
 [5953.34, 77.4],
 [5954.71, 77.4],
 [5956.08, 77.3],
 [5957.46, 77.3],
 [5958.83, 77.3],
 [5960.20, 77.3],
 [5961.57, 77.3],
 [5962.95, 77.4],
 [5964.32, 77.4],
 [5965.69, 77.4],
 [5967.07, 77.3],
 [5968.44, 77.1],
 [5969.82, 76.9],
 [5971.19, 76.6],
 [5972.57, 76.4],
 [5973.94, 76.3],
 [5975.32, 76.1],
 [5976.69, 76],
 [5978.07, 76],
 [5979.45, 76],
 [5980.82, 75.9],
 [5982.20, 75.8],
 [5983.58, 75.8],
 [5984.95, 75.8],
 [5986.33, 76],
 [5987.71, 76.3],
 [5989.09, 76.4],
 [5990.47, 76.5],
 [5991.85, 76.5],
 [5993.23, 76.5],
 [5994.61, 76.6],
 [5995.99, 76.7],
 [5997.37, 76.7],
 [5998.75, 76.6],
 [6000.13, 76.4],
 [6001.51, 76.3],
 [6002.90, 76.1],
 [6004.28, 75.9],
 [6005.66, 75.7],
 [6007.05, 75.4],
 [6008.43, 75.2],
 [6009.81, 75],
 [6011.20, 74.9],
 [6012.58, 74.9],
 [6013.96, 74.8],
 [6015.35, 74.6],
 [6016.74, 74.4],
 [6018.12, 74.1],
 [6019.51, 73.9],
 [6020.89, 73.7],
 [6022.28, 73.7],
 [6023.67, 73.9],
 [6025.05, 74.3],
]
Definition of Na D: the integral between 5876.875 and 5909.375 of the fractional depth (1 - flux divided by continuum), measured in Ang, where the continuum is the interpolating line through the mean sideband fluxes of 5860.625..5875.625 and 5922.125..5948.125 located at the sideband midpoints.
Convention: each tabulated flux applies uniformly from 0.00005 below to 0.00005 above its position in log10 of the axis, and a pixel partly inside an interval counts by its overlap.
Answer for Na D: 1.0 Ang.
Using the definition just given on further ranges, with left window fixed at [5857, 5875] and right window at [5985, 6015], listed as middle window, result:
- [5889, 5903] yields 0.8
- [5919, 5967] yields -0.4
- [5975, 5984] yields 0.0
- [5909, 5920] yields -0.1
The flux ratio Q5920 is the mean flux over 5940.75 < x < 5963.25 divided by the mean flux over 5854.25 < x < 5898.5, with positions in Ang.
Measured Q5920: 1.0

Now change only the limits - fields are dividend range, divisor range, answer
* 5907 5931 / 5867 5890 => 1.01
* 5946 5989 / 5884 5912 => 1.03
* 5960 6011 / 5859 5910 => 1.00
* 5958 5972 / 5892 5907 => 1.04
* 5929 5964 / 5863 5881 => 0.99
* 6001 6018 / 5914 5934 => 0.97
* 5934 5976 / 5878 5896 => 1.04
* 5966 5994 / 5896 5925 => 0.99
